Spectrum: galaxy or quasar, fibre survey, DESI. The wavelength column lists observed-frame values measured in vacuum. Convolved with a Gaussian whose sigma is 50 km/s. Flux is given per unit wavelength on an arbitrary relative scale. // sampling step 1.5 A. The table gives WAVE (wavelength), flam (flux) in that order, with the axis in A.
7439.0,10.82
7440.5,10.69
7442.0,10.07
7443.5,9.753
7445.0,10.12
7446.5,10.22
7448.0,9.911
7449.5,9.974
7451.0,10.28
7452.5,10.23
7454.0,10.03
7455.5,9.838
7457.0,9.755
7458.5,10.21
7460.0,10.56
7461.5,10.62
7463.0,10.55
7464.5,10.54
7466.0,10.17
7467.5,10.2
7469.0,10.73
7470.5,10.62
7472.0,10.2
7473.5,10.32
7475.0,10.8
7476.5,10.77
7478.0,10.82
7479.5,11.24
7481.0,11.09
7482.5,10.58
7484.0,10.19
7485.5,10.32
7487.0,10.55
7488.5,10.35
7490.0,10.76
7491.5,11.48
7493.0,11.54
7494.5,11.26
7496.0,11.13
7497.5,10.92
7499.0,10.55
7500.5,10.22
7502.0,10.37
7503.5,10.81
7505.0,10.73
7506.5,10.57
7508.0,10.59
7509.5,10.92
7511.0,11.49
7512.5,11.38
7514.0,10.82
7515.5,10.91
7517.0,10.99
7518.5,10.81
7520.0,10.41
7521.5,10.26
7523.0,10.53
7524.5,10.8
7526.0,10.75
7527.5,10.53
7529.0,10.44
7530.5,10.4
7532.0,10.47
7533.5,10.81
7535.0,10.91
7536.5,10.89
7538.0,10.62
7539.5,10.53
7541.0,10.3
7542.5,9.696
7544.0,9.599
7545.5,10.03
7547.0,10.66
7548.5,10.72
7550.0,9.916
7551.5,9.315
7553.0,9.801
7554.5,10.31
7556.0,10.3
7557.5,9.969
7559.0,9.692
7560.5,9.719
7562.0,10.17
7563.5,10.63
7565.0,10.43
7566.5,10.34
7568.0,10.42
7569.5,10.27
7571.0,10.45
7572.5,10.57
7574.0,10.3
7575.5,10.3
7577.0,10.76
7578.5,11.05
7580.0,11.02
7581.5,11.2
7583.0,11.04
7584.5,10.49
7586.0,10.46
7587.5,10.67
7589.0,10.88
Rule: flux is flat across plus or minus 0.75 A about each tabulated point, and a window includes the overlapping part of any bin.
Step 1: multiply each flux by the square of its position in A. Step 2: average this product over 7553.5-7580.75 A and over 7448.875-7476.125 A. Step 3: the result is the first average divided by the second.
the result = 1.0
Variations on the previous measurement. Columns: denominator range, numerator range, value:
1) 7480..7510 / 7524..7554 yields 0.97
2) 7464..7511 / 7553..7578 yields 0.98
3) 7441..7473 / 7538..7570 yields 1.02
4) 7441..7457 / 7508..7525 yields 1.10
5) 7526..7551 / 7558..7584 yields 1.02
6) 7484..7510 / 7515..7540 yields 1.00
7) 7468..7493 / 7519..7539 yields 1.00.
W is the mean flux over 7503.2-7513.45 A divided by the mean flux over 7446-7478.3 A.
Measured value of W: 1.06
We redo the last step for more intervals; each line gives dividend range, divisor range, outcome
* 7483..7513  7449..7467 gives 1.06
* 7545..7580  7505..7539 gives 0.96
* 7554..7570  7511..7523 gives 0.94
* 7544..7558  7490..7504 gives 0.92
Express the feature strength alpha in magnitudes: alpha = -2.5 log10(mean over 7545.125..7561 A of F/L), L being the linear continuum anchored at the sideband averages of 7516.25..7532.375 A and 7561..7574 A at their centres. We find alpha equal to 0.04 mag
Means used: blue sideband 10.6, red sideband 10.4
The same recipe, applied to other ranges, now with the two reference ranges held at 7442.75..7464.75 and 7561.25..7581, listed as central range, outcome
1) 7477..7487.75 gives -0.05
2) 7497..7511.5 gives -0.04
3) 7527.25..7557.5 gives 0.01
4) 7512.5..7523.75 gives -0.04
